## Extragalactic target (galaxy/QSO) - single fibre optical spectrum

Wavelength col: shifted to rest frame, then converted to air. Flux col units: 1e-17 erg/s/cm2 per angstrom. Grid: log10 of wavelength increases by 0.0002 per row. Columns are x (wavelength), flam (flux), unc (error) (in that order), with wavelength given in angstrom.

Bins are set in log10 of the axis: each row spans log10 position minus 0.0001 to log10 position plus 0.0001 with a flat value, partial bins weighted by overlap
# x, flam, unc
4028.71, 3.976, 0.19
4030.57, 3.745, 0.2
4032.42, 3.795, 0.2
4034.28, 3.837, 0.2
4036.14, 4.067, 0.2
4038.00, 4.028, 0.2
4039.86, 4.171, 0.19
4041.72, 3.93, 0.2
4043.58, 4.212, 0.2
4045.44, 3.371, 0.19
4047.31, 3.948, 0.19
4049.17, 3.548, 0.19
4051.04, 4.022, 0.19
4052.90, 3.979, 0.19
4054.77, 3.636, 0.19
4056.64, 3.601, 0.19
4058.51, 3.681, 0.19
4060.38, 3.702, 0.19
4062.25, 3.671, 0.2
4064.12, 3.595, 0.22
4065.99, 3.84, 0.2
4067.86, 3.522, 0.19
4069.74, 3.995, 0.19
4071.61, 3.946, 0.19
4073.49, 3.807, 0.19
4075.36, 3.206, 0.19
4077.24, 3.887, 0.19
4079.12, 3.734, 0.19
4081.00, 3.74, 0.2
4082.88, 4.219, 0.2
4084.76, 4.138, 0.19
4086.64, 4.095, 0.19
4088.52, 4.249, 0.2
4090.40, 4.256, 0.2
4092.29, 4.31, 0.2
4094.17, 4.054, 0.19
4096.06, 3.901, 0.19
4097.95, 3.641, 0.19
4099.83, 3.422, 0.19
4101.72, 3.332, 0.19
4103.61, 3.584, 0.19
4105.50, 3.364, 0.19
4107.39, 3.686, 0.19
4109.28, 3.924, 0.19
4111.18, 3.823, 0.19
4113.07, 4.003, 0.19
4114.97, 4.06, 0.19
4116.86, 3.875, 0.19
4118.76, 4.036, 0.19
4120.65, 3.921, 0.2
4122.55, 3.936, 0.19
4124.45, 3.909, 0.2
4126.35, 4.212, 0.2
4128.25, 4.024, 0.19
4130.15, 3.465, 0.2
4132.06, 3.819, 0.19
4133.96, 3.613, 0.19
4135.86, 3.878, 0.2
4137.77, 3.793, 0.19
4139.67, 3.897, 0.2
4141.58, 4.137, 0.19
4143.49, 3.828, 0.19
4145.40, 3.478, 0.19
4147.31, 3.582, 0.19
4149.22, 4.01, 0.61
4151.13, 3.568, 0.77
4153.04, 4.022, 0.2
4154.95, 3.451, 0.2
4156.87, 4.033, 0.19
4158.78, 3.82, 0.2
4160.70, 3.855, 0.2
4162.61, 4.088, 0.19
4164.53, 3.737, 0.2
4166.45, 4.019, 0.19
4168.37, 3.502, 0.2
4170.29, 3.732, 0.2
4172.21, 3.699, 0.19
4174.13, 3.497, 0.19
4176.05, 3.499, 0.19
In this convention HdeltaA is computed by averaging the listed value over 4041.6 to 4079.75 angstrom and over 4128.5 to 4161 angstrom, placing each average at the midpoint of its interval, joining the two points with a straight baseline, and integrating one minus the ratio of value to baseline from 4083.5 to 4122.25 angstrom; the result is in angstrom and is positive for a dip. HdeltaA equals -1.2 angstrom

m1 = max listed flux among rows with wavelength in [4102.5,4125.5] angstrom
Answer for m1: 4.06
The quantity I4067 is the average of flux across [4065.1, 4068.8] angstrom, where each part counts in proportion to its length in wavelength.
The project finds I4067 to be 3.68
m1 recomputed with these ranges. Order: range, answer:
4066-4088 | 4.219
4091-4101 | 4.31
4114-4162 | 4.212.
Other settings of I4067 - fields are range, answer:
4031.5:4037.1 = 3.9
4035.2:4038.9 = 4.04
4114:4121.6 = 3.97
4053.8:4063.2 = 3.66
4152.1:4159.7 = 3.83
